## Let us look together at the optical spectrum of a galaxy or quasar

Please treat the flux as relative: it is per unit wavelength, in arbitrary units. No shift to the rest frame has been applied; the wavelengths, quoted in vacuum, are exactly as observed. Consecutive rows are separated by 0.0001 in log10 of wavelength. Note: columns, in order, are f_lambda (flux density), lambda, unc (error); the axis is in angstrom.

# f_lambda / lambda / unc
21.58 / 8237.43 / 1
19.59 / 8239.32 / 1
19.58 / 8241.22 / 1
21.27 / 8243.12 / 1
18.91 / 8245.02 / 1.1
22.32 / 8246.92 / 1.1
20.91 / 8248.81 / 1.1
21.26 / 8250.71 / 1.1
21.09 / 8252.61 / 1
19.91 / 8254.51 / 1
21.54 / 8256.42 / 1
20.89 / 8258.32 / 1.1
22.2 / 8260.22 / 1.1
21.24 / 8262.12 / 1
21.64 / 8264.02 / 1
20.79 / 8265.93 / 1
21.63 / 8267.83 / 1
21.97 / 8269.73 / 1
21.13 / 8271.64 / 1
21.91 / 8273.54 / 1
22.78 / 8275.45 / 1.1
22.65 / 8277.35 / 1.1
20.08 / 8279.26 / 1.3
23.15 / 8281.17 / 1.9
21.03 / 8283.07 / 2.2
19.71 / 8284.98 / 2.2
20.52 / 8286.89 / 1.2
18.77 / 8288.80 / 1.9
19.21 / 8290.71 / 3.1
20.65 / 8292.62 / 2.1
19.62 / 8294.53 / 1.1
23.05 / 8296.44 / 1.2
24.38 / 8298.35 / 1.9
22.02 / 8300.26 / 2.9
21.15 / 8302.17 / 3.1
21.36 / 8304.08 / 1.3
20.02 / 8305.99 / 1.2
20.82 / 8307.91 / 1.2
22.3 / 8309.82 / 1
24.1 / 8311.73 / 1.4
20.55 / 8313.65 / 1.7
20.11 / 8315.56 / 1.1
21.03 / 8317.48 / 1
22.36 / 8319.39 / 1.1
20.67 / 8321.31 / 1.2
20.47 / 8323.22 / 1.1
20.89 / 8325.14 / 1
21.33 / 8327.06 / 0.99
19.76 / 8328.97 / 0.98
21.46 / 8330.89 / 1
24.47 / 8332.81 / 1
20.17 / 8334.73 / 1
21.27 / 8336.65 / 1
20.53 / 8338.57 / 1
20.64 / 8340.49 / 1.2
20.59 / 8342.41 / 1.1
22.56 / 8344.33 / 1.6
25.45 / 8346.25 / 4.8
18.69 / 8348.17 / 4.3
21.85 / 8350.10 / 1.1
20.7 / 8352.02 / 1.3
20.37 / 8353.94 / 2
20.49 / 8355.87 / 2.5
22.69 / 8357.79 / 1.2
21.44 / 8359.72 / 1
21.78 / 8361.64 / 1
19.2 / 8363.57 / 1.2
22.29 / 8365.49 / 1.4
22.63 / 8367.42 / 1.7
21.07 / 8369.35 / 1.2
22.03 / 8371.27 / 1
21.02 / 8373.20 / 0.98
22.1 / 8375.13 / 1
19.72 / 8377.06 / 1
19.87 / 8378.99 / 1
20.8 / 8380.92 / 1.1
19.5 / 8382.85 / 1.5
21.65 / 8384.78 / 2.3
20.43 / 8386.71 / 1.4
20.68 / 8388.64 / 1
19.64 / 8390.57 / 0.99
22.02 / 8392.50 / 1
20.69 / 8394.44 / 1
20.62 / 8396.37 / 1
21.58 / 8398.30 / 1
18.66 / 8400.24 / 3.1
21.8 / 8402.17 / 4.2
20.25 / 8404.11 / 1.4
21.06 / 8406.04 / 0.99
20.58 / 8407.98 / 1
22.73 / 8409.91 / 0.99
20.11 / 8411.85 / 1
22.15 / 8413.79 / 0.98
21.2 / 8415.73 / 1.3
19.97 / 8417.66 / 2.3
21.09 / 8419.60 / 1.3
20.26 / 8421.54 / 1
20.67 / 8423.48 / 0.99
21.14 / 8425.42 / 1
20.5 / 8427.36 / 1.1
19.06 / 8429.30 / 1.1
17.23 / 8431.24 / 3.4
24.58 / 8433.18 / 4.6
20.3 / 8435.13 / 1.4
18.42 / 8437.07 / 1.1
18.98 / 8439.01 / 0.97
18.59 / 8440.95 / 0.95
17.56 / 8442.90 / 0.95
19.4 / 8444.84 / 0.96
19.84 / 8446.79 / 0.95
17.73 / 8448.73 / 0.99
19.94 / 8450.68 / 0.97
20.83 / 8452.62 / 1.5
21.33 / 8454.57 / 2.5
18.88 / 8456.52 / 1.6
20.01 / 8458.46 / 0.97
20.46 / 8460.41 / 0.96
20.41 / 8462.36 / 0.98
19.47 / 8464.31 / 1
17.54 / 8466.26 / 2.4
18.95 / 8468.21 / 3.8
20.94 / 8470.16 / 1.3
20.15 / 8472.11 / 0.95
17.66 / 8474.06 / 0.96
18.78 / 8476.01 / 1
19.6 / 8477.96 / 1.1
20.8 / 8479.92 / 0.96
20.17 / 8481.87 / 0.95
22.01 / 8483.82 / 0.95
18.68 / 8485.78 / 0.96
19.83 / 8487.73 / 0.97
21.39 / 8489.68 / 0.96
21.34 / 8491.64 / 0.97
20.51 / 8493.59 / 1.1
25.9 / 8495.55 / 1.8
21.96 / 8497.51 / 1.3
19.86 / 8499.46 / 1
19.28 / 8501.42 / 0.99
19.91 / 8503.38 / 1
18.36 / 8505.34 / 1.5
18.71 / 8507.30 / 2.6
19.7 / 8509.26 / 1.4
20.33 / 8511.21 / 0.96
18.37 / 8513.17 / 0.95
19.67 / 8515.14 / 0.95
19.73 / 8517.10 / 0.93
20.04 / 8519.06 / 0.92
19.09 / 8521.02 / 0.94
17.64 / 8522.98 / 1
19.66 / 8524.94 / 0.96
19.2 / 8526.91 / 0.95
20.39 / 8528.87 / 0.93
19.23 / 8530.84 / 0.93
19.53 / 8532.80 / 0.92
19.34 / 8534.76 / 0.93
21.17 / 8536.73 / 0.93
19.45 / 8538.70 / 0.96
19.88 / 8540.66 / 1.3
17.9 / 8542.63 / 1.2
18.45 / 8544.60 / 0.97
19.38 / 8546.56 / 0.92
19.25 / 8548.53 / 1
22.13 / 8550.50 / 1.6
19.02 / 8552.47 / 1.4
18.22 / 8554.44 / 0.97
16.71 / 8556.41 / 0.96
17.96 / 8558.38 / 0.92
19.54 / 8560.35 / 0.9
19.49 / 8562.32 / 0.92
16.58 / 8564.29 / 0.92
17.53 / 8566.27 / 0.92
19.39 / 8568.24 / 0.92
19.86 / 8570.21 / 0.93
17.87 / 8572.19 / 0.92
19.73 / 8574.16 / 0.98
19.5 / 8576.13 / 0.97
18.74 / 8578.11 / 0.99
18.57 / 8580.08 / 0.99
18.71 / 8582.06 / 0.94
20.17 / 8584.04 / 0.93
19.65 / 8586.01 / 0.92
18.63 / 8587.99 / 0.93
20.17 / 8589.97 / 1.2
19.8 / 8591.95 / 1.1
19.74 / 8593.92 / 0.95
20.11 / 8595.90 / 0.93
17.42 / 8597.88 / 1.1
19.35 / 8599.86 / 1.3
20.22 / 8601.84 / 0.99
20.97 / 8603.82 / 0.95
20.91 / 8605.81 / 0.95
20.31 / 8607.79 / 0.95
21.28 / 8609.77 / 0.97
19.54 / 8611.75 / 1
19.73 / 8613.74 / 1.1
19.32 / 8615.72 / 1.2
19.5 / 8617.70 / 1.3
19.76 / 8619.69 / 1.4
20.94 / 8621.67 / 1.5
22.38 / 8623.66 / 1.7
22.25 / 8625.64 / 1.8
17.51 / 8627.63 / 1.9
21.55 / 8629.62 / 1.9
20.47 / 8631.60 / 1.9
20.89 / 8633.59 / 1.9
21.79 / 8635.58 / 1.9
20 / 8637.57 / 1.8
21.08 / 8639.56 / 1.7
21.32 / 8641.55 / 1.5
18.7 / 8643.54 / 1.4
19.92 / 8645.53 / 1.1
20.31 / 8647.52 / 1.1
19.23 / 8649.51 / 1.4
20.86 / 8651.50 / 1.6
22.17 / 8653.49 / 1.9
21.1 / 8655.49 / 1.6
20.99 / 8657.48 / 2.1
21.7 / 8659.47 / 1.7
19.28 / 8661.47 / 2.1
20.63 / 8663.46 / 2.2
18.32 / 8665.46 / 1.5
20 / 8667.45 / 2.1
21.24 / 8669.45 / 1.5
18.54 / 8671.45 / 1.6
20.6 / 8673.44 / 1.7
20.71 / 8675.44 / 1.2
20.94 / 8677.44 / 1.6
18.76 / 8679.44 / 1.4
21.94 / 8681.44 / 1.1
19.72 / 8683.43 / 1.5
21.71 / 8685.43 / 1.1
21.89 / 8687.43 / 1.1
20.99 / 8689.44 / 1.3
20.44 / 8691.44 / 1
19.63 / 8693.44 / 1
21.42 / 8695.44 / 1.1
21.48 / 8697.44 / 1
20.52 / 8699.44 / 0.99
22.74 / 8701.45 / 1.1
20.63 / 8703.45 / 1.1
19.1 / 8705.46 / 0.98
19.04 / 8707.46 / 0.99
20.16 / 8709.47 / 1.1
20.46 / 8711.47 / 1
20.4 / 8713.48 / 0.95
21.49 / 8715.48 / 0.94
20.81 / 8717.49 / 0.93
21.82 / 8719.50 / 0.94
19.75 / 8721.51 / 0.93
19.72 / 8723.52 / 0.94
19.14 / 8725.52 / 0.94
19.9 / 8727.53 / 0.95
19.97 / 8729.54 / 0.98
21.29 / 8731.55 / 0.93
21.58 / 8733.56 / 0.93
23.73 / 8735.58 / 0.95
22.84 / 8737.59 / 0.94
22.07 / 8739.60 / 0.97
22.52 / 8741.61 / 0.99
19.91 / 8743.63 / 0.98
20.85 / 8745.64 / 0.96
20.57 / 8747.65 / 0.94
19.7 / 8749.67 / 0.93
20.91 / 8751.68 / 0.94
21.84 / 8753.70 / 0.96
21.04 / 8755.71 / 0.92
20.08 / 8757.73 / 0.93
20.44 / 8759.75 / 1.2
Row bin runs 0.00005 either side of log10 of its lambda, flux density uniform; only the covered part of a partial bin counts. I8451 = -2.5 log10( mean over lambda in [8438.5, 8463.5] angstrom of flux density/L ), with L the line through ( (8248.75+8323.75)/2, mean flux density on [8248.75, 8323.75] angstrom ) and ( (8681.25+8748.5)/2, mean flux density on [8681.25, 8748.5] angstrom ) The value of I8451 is 0.08 mag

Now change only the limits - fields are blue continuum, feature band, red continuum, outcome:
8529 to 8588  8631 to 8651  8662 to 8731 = -0.03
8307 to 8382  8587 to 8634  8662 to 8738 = 0.04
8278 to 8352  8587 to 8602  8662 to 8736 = 0.07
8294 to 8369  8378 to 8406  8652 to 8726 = 0.03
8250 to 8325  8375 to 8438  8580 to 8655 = 0.01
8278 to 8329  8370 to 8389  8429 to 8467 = -0.03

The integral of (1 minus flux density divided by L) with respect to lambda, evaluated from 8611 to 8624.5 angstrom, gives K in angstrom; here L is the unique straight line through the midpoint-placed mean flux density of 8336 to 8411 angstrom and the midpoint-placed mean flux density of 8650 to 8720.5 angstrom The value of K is 0.4 angstrom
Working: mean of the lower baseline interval 21.1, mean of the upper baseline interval 20.6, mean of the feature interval 20.1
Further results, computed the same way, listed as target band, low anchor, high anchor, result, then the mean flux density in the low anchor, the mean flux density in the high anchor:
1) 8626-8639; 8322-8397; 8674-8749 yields 0.25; 21.1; 20.8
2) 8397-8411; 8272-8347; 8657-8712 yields 0.13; 21.4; 20.5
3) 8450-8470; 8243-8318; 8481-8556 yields 0.35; 21.2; 19.8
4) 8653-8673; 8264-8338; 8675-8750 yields 0.49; 21.3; 20.8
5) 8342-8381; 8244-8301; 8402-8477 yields -1.42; 21.2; 20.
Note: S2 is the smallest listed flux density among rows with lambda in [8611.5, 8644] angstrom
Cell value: 17.51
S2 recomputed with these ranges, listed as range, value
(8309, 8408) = 18.66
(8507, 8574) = 16.58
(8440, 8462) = 17.56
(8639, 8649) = 18.7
